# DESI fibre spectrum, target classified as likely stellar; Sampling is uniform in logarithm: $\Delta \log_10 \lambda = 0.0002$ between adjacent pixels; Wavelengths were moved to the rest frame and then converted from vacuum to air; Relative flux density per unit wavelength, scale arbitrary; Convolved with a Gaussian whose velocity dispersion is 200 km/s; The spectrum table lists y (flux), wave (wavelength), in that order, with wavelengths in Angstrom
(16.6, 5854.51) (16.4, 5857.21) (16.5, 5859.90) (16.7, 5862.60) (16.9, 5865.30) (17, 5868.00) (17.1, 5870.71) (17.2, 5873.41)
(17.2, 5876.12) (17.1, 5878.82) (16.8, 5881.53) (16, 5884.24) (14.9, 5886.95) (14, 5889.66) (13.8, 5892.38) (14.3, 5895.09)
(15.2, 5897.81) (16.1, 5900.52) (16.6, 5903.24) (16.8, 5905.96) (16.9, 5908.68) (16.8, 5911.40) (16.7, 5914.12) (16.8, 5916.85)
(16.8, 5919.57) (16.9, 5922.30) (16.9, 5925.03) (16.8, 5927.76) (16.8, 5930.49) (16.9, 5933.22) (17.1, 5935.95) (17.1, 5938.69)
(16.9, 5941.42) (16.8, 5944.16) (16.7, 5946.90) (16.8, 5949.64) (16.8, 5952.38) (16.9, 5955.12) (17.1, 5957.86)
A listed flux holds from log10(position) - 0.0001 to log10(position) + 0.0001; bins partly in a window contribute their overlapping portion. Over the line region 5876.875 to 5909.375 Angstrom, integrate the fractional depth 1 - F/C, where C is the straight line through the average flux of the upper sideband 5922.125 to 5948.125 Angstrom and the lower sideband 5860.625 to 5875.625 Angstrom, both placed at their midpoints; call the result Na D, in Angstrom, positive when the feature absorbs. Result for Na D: 2.4 Angstrom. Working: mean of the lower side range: 17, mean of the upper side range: 16.9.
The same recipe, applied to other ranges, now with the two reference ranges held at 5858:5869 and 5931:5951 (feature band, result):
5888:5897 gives 1.43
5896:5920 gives 0.53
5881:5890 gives 0.72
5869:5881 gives -0.24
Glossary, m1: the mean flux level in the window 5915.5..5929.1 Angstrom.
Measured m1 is 16.8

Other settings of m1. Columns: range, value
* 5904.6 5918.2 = 16.8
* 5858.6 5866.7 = 16.7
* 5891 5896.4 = 14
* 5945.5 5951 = 16.7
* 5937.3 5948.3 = 16.9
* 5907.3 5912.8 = 16.9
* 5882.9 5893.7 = 14.7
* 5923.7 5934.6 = 16.9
